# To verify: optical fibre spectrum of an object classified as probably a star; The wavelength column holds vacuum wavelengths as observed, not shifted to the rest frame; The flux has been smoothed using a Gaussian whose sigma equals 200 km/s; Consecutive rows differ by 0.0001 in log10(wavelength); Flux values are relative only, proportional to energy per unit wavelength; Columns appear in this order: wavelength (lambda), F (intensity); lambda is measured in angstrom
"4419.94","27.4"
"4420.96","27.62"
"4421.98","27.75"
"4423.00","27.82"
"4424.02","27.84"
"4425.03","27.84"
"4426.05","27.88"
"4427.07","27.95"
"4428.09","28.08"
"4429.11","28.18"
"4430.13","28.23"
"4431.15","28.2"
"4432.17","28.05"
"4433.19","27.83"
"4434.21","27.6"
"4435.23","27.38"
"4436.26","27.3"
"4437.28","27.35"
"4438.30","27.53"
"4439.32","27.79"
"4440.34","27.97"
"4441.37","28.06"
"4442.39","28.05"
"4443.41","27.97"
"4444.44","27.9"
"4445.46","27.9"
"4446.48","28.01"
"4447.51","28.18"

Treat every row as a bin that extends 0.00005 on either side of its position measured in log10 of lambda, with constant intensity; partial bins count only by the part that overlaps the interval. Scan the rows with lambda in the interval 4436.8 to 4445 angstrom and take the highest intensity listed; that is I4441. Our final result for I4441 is 28.06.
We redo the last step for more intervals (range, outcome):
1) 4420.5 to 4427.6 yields 27.95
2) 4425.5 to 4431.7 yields 28.23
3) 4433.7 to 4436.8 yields 27.6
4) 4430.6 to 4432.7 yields 28.2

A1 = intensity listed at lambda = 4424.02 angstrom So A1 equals 27.84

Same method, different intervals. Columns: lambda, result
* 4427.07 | 27.95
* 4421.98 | 27.75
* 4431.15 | 28.2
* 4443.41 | 27.97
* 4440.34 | 27.97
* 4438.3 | 27.53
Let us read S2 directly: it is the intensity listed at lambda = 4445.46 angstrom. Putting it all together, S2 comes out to 27.9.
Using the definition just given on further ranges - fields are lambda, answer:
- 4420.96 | 27.62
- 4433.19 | 27.83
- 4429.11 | 28.18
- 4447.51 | 28.18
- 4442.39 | 28.05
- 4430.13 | 28.23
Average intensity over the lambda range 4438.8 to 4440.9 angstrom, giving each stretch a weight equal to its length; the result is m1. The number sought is 27.8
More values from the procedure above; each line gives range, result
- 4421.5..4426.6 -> 27.8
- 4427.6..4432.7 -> 28.2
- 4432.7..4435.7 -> 27.6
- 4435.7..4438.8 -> 27.3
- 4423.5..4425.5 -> 27.9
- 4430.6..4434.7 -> 27.9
